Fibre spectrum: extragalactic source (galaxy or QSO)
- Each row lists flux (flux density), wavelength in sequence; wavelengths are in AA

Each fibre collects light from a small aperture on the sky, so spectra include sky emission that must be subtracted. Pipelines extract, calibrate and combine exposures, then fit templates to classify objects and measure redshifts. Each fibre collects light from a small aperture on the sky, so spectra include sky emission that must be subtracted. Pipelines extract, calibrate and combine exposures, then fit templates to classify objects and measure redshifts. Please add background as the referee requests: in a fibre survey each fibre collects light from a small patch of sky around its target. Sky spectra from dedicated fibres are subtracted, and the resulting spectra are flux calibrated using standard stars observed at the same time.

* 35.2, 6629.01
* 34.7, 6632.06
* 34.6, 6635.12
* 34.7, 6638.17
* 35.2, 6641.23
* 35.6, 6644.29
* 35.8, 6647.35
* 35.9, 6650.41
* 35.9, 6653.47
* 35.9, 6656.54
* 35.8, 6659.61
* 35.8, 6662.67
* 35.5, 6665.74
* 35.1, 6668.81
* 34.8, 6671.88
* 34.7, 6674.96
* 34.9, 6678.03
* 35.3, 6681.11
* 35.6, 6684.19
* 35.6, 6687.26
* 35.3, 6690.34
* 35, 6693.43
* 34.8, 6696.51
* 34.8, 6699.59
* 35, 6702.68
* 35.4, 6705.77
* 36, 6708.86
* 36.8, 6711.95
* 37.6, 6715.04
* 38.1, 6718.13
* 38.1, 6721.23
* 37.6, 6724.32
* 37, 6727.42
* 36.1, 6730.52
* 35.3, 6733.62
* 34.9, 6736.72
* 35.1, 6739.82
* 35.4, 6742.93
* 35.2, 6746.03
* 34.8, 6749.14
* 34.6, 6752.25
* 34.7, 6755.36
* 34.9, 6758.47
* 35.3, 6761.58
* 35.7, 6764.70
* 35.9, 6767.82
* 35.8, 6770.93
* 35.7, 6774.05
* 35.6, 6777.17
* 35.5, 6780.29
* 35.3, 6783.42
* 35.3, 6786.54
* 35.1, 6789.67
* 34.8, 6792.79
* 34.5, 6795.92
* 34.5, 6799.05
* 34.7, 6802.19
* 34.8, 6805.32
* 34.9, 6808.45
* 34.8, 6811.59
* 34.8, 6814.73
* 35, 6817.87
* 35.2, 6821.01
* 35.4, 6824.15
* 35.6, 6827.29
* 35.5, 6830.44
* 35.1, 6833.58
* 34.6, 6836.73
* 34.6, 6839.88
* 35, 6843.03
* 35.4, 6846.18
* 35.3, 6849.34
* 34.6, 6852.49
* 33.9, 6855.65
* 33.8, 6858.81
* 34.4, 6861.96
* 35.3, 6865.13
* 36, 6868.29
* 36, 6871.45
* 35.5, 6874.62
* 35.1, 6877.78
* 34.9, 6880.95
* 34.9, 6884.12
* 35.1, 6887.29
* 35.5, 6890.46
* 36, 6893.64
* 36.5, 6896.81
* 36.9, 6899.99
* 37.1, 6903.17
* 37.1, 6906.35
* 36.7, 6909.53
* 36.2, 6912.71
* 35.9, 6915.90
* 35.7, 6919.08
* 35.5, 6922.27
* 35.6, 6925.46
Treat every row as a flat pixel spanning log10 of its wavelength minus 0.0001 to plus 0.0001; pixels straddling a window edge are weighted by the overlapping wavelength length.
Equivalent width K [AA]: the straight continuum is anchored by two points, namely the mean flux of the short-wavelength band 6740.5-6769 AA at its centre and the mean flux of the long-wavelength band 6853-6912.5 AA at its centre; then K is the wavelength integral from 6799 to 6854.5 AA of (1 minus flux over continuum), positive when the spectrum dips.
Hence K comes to 0.63 AA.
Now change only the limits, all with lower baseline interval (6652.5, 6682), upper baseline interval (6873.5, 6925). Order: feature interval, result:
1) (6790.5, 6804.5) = 0.4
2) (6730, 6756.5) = 0.3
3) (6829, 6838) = 0.2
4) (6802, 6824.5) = 0.5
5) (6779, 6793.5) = 0.2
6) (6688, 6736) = -0.9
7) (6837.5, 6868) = 0.9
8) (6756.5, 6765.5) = 0.1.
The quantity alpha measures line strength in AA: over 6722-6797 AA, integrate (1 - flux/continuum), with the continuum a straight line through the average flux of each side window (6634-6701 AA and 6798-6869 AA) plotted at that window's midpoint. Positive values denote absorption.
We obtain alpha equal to -0.8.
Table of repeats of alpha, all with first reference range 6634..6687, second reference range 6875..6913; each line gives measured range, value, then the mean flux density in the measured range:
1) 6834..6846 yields 0.3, 34.8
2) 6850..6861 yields 0.5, 34.2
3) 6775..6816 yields 0.9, 35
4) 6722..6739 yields -0.3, 36.2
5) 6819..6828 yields 0.1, 35.4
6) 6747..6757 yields 0.2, 34.7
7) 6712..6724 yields -0.8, 37.8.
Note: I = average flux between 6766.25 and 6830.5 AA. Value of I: 35.2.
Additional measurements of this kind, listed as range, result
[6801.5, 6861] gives 34.9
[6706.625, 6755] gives 36.1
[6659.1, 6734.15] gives 35.9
